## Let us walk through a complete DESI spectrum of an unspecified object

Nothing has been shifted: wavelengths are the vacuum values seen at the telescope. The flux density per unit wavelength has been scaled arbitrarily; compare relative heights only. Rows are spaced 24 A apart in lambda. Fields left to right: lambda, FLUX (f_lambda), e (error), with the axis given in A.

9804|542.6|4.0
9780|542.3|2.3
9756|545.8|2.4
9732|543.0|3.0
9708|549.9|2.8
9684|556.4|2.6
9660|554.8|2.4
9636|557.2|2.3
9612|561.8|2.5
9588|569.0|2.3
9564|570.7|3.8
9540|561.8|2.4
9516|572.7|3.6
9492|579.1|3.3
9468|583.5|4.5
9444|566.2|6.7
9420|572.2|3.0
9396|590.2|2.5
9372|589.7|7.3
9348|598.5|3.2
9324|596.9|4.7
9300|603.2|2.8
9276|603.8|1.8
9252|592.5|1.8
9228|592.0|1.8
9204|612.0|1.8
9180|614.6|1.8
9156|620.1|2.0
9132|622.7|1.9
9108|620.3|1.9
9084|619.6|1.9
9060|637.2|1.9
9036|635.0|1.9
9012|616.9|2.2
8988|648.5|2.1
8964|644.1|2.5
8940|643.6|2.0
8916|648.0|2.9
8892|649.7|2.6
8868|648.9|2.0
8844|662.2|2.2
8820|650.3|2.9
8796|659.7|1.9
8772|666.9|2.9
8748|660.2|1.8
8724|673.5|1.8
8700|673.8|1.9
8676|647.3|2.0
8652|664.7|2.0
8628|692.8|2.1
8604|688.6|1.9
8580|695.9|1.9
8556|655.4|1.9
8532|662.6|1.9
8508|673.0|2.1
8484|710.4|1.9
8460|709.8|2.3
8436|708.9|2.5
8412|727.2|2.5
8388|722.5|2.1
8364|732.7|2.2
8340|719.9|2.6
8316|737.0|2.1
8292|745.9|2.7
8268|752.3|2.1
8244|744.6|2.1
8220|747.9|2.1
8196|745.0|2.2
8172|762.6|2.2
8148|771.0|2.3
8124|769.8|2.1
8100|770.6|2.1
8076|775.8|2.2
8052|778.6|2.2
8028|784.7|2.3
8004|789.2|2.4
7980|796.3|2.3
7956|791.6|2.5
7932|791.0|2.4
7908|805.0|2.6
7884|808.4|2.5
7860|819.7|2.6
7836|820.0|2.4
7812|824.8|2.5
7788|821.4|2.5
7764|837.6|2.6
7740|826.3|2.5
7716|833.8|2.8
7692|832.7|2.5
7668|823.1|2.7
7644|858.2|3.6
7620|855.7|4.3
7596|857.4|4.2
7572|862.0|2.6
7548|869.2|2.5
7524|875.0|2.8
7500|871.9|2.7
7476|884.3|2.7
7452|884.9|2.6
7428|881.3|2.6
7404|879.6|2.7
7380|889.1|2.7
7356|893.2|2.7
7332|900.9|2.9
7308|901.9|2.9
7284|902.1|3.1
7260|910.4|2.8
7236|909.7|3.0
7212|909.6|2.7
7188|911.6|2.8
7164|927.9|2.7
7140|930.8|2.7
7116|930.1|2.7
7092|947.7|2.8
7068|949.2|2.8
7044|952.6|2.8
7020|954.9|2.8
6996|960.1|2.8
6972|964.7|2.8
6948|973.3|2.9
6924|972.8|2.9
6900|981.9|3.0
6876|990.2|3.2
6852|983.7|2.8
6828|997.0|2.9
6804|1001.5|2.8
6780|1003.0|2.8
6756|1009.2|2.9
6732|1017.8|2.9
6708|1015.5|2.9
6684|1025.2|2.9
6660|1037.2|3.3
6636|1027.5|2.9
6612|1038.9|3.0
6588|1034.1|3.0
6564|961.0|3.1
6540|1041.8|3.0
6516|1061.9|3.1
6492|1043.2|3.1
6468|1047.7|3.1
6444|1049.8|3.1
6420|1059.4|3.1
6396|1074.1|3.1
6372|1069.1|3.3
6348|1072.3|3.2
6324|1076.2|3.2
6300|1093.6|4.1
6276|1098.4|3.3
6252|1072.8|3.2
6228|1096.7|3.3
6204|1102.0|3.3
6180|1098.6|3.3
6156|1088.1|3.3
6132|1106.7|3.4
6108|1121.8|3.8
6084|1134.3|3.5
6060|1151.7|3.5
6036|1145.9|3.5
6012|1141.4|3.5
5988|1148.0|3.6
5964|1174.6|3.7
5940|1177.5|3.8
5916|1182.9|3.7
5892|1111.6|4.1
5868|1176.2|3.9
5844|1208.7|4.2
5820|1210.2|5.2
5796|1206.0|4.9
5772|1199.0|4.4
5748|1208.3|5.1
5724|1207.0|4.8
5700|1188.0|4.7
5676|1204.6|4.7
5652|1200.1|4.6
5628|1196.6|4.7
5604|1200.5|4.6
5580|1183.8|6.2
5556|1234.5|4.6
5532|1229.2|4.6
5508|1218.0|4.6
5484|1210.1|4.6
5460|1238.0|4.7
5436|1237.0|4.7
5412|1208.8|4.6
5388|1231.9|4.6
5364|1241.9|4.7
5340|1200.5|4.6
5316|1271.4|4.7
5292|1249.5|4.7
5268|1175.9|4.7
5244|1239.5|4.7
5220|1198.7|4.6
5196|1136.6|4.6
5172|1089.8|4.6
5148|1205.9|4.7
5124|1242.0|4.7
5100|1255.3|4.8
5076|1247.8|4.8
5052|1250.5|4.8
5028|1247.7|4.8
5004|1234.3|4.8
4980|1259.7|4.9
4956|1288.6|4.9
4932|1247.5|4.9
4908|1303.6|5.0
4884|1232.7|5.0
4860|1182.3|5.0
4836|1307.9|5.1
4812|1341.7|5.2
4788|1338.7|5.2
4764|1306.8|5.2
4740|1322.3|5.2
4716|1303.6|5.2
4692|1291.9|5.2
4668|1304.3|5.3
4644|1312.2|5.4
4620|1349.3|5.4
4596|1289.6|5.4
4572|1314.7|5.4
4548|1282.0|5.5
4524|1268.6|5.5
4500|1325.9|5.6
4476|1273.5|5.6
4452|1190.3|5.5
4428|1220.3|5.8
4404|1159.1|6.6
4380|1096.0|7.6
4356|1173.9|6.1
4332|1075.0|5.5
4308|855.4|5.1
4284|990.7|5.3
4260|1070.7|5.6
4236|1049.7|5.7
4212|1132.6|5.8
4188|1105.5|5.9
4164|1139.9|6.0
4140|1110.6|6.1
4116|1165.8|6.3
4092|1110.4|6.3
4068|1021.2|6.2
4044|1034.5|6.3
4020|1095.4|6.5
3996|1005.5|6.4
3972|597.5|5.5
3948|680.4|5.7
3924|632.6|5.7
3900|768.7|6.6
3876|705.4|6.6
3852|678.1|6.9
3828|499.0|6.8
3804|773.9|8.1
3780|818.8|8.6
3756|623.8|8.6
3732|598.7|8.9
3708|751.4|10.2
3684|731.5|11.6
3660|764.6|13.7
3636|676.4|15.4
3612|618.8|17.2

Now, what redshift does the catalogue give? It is 0.000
